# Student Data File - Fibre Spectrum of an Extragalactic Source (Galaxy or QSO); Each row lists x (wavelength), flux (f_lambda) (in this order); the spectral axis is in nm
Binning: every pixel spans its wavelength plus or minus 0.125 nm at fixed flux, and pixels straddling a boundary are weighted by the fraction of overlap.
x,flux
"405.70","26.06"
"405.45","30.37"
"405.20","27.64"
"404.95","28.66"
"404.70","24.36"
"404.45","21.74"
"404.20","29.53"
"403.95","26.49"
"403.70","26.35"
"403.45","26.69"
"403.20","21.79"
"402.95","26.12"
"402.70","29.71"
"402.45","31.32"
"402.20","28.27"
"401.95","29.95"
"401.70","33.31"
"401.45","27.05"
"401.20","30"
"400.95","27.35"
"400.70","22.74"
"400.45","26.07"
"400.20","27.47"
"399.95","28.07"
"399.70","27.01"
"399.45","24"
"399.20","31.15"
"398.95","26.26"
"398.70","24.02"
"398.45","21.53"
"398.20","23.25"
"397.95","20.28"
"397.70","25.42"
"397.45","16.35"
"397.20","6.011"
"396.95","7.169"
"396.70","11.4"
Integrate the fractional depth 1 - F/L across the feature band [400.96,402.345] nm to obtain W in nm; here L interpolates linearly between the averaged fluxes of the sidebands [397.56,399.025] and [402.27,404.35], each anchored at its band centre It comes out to -0.19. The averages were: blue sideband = 23.3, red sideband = 27.2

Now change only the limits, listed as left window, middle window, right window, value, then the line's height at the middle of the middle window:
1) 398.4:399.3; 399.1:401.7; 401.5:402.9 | 0.05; 27.9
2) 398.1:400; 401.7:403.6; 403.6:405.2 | -0.14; 26.1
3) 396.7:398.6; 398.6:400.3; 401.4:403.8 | -0.49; 20.9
